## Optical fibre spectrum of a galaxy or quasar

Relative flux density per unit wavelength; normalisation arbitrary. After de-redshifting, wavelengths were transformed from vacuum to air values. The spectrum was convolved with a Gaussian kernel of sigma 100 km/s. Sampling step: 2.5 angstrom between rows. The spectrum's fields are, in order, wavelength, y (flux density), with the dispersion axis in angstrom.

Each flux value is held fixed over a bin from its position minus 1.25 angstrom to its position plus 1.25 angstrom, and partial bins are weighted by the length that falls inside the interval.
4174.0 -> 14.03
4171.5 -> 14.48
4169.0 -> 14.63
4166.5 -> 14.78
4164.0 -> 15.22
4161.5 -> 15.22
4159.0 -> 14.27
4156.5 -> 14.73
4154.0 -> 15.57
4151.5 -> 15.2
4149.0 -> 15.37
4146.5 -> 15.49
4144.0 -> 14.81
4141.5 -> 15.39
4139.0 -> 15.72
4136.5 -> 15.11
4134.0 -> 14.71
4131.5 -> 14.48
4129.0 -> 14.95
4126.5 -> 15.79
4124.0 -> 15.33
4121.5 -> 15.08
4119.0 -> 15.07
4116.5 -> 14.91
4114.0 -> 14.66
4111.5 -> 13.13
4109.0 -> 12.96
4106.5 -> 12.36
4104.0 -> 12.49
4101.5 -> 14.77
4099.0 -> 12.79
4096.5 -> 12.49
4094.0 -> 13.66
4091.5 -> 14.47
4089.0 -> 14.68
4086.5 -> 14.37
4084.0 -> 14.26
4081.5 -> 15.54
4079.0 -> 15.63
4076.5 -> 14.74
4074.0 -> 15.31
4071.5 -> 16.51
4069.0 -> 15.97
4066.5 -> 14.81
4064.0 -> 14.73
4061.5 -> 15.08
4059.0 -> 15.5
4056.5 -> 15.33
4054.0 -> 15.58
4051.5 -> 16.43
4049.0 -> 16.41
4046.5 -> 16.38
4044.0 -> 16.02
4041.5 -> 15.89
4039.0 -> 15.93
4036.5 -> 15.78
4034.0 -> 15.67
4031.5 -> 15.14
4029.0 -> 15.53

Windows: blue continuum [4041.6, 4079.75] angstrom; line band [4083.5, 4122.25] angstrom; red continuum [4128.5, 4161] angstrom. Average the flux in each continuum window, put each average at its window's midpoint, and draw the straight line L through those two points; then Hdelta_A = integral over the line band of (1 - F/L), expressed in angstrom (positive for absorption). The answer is 3.76 angstrom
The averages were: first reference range 15.6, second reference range 15.1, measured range 13.9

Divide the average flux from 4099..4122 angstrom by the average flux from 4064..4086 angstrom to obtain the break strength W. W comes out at 0.91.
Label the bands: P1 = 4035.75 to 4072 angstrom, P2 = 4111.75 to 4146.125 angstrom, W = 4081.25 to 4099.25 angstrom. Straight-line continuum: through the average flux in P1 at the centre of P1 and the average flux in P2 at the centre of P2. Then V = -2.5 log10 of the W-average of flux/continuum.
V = 0.10 mag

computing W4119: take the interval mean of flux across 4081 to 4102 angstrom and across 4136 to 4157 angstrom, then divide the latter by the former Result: 1.09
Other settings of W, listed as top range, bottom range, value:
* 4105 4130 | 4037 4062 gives 0.91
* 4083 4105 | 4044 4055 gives 0.85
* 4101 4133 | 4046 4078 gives 0.92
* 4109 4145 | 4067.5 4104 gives 1.02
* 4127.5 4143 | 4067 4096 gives 1.01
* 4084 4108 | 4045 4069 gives 0.87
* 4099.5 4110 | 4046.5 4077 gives 0.84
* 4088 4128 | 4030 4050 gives 0.88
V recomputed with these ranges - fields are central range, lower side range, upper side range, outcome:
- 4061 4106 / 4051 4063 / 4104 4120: 0.01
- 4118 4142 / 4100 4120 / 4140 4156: -0.04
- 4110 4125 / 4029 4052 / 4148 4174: 0.04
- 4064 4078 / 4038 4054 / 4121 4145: 0.03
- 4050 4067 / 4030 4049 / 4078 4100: -0.01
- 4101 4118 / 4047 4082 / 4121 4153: 0.13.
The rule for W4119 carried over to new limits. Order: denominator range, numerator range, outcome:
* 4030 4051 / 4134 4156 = 0.96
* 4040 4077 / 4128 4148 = 0.96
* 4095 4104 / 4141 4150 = 1.15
